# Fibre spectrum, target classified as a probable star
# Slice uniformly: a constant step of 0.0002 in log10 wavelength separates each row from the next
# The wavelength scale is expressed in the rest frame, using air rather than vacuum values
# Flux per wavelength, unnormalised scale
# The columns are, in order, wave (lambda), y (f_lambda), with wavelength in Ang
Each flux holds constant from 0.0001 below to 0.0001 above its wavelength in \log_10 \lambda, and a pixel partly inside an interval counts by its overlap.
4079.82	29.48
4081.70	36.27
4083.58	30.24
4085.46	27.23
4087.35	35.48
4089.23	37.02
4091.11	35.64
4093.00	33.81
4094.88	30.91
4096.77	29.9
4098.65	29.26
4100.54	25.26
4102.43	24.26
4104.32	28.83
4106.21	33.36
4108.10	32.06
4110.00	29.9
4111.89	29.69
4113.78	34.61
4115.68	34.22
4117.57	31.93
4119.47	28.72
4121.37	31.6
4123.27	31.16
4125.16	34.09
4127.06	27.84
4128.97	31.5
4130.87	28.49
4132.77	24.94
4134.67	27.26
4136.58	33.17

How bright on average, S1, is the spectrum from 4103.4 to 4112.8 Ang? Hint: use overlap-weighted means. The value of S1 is 30.8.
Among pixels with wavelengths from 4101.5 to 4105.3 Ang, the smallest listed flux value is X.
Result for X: 24.26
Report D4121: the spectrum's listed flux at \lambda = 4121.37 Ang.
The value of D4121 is 31.6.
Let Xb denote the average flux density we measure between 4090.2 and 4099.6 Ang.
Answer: 31.9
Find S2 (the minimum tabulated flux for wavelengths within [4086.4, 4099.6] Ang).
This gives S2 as 29.26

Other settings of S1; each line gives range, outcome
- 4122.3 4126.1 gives 32.7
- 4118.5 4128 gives 30.7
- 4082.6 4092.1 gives 33.1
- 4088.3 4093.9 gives 35.5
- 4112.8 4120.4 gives 32.4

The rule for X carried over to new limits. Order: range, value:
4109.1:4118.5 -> 29.69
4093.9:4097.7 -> 29.9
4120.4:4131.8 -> 27.84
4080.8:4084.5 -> 30.24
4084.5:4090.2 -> 27.23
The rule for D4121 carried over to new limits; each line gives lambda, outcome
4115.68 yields 34.22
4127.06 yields 27.84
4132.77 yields 24.94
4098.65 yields 29.26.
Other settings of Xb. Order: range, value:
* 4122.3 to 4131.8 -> 30.6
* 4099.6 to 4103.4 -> 24.8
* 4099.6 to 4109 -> 28.7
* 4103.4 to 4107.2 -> 31.1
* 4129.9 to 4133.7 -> 26.8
